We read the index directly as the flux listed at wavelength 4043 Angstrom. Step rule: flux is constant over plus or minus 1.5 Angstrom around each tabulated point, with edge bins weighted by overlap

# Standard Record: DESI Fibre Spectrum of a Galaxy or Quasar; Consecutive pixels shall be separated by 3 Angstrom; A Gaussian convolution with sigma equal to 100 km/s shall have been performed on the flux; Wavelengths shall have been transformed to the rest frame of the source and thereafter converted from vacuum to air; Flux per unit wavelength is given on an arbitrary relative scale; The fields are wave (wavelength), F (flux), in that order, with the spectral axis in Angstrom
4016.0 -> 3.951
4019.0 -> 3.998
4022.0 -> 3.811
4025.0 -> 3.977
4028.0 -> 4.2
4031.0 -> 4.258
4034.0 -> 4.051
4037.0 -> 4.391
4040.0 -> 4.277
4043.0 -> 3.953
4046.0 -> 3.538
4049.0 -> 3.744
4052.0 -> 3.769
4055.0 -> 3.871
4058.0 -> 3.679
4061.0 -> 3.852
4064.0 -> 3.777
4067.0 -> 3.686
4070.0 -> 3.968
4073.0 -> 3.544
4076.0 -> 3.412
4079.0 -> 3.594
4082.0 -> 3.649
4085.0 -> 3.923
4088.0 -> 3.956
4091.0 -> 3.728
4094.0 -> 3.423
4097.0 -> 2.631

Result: 3.953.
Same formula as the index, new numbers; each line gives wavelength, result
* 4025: 3.977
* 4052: 3.769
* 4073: 3.544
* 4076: 3.412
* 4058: 3.679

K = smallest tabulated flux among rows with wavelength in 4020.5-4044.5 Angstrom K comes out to 3.811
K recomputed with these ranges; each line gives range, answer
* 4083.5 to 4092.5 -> 3.728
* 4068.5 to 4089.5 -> 3.412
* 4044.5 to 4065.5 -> 3.538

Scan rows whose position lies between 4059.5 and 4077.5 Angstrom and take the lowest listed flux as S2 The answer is 3.412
